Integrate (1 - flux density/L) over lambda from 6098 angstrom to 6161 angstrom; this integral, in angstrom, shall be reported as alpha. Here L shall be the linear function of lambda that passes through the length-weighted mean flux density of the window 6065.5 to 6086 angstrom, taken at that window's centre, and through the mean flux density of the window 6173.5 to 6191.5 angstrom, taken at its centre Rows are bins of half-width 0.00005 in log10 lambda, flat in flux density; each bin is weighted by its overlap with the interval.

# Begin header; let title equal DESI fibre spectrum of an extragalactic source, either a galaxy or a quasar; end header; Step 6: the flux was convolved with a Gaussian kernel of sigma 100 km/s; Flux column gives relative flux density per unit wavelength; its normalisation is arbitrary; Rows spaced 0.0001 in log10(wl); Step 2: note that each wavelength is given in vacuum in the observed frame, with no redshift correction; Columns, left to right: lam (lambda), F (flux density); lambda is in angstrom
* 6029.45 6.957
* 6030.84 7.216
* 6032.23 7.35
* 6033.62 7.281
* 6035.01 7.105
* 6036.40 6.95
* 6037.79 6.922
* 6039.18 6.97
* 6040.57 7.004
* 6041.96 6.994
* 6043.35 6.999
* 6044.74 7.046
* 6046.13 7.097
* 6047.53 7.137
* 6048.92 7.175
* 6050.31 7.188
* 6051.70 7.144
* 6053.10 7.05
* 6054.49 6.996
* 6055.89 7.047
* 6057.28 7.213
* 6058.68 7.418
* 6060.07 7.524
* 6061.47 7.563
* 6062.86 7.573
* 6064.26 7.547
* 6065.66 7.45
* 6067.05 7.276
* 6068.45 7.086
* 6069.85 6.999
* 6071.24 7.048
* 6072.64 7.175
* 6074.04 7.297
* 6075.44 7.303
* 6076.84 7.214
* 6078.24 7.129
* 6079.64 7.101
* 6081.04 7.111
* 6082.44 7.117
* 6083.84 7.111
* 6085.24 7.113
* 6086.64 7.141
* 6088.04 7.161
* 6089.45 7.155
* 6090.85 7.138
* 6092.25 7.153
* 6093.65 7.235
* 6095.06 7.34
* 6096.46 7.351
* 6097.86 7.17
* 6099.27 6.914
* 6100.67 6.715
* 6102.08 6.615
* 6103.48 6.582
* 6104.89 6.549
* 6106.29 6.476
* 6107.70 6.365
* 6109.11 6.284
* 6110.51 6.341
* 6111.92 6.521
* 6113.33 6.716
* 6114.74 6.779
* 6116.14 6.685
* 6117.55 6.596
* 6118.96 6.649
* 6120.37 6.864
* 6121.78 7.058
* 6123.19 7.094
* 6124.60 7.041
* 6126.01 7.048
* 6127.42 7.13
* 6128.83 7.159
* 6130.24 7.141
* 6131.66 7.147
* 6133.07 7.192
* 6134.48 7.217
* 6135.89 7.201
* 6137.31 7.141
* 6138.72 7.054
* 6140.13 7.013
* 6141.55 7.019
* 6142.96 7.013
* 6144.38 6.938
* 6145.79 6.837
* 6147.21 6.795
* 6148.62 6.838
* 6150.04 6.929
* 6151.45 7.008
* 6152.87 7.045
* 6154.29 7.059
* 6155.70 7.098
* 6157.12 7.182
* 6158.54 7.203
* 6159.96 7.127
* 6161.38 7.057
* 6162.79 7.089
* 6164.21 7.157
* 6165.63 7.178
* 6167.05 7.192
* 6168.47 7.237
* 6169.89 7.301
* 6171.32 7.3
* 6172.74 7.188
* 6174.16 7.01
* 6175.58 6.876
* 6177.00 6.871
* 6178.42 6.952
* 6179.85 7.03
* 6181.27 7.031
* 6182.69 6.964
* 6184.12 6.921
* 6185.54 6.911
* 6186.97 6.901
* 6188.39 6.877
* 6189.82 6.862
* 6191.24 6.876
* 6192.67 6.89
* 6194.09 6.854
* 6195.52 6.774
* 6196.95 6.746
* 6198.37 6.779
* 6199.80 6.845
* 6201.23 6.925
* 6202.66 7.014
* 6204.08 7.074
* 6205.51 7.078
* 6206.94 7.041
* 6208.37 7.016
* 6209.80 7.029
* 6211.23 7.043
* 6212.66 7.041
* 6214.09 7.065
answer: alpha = 1.31 angstrom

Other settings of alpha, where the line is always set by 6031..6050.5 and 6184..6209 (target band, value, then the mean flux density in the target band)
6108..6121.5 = 0.8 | 6.61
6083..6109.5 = 0.4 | 6.93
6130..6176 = -0.8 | 7.08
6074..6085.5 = -0.2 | 7.16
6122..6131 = -0.1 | 7.1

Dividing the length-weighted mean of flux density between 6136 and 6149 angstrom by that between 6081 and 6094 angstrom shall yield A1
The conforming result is 0.98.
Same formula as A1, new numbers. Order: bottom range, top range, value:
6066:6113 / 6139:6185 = 1.01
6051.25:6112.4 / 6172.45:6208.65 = 0.98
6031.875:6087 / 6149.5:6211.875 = 0.98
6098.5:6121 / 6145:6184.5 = 1.07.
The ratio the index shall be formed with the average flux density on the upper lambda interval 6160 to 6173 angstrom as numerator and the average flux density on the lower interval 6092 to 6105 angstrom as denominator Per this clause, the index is 1.0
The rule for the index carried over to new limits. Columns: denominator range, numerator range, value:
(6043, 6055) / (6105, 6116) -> 0.92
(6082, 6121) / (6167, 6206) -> 1.02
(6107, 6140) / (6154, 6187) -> 1.03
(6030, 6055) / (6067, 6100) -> 1.01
